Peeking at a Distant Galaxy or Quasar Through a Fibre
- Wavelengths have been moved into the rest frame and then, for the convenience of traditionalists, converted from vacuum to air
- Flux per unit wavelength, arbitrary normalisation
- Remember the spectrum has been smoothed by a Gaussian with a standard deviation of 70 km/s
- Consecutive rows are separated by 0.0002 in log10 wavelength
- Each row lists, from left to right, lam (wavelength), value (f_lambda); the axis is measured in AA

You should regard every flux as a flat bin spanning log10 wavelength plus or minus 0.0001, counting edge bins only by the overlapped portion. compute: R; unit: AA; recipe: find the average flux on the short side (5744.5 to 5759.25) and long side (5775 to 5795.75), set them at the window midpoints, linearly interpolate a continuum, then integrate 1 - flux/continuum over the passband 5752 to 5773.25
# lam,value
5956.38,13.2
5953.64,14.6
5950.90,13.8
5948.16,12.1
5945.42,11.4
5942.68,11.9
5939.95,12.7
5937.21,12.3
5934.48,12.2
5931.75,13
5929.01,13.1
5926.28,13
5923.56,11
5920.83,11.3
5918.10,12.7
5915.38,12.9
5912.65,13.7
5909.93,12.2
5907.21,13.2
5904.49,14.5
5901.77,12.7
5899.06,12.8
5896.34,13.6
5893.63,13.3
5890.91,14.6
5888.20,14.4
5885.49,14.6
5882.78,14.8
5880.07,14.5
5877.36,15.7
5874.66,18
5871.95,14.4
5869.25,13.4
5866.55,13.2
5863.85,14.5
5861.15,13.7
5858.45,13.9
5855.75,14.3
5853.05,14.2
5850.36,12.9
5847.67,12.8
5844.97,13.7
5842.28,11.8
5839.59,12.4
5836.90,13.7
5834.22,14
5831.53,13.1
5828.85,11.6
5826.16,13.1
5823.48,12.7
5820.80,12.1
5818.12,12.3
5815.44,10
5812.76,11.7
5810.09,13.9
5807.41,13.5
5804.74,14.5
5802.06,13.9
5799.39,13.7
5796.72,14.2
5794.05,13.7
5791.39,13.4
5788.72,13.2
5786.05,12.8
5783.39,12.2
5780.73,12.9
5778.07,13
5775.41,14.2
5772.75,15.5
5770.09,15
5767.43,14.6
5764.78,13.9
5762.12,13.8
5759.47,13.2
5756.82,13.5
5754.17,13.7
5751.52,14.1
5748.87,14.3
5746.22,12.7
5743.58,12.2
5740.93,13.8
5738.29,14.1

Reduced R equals -1.03 AA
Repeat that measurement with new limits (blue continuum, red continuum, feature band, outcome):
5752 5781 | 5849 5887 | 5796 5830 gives 3.22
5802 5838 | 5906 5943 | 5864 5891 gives -4.47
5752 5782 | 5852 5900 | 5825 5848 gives 2.08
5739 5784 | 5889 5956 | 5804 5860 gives 1.65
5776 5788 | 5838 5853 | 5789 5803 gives -0.96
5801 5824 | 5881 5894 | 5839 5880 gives -0.53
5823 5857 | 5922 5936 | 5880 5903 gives -2.11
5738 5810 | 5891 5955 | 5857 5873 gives -0.84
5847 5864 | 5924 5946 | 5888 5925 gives -0.32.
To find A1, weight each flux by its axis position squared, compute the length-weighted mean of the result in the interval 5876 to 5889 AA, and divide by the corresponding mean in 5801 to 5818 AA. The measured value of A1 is 1.18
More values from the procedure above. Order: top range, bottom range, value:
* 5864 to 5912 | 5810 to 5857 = 1.13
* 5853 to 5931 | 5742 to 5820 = 1.06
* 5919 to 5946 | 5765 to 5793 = 0.94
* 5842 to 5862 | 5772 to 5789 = 1.04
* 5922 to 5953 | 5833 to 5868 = 0.95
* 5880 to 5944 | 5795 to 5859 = 1.03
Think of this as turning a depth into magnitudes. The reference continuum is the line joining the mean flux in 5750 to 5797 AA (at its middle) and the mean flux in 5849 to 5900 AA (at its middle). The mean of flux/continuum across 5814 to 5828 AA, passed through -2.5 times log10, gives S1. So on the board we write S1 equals 0.16 mag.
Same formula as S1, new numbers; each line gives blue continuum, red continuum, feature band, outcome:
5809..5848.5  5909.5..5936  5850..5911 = -0.13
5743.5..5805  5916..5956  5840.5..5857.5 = -0.01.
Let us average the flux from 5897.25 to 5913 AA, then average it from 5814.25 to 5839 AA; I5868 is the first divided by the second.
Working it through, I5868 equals 1.05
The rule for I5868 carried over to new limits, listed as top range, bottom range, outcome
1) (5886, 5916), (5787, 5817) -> 1.02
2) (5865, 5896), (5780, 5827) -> 1.12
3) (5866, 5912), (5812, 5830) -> 1.18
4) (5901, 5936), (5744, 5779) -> 0.91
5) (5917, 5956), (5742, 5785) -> 0.92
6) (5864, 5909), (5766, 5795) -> 1.04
